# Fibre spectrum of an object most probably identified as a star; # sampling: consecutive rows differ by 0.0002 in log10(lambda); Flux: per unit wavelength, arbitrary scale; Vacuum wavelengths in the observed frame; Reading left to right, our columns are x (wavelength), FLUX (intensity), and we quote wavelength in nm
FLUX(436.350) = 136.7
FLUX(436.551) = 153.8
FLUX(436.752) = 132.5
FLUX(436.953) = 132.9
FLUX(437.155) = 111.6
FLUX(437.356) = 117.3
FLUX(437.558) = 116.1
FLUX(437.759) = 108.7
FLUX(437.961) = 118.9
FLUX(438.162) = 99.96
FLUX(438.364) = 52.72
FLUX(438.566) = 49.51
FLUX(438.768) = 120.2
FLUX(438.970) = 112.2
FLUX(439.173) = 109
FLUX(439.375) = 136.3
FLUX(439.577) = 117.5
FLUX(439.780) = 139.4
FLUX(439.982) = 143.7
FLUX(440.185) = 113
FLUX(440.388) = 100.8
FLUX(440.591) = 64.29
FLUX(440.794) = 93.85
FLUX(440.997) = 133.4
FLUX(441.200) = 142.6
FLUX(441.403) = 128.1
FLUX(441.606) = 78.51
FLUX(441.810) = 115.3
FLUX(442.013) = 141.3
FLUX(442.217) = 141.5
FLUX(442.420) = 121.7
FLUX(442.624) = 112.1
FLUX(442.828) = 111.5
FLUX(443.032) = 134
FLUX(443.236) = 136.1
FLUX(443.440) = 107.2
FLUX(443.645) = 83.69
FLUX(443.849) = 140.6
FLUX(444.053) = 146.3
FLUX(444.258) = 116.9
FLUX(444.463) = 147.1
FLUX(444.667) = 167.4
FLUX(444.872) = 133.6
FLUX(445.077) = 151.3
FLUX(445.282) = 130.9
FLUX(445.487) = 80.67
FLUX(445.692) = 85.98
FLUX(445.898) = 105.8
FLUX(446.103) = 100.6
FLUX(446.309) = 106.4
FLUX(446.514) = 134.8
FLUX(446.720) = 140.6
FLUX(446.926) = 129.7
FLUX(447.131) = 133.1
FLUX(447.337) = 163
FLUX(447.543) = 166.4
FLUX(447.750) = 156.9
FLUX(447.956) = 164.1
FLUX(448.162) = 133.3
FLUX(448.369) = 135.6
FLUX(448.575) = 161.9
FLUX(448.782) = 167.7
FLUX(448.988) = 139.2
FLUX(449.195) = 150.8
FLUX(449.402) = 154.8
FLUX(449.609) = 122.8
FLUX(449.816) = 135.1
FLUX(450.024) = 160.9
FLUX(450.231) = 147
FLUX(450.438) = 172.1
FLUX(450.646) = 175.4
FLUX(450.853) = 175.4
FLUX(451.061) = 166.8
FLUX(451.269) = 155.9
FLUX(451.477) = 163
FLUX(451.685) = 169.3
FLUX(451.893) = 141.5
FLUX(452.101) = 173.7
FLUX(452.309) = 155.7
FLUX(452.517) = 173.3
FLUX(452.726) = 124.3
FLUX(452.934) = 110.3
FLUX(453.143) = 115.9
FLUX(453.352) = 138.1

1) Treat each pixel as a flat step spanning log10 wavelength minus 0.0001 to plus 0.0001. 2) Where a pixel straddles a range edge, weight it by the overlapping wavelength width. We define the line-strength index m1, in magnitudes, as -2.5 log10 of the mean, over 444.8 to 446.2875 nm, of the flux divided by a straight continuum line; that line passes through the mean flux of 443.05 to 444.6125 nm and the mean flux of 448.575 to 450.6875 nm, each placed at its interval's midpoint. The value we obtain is 0.20 mag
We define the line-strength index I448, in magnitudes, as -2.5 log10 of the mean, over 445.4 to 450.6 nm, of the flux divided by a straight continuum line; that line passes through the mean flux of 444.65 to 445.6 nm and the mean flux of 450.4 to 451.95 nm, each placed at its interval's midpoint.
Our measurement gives 0.06 mag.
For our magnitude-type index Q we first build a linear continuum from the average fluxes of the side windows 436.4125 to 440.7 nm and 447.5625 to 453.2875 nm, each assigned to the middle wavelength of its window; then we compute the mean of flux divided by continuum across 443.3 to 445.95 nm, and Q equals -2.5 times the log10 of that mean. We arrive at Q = 0.08 mag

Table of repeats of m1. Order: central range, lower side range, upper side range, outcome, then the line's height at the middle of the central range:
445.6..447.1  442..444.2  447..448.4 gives 0.23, 143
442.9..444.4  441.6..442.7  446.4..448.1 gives 0.05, 130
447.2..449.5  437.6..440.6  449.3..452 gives -0.05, 147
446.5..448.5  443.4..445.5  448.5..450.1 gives -0.03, 142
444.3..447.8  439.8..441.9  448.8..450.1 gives 0.01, 132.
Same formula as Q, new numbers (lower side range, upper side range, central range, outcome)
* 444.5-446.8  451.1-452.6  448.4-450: -0.02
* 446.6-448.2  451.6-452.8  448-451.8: -0.01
